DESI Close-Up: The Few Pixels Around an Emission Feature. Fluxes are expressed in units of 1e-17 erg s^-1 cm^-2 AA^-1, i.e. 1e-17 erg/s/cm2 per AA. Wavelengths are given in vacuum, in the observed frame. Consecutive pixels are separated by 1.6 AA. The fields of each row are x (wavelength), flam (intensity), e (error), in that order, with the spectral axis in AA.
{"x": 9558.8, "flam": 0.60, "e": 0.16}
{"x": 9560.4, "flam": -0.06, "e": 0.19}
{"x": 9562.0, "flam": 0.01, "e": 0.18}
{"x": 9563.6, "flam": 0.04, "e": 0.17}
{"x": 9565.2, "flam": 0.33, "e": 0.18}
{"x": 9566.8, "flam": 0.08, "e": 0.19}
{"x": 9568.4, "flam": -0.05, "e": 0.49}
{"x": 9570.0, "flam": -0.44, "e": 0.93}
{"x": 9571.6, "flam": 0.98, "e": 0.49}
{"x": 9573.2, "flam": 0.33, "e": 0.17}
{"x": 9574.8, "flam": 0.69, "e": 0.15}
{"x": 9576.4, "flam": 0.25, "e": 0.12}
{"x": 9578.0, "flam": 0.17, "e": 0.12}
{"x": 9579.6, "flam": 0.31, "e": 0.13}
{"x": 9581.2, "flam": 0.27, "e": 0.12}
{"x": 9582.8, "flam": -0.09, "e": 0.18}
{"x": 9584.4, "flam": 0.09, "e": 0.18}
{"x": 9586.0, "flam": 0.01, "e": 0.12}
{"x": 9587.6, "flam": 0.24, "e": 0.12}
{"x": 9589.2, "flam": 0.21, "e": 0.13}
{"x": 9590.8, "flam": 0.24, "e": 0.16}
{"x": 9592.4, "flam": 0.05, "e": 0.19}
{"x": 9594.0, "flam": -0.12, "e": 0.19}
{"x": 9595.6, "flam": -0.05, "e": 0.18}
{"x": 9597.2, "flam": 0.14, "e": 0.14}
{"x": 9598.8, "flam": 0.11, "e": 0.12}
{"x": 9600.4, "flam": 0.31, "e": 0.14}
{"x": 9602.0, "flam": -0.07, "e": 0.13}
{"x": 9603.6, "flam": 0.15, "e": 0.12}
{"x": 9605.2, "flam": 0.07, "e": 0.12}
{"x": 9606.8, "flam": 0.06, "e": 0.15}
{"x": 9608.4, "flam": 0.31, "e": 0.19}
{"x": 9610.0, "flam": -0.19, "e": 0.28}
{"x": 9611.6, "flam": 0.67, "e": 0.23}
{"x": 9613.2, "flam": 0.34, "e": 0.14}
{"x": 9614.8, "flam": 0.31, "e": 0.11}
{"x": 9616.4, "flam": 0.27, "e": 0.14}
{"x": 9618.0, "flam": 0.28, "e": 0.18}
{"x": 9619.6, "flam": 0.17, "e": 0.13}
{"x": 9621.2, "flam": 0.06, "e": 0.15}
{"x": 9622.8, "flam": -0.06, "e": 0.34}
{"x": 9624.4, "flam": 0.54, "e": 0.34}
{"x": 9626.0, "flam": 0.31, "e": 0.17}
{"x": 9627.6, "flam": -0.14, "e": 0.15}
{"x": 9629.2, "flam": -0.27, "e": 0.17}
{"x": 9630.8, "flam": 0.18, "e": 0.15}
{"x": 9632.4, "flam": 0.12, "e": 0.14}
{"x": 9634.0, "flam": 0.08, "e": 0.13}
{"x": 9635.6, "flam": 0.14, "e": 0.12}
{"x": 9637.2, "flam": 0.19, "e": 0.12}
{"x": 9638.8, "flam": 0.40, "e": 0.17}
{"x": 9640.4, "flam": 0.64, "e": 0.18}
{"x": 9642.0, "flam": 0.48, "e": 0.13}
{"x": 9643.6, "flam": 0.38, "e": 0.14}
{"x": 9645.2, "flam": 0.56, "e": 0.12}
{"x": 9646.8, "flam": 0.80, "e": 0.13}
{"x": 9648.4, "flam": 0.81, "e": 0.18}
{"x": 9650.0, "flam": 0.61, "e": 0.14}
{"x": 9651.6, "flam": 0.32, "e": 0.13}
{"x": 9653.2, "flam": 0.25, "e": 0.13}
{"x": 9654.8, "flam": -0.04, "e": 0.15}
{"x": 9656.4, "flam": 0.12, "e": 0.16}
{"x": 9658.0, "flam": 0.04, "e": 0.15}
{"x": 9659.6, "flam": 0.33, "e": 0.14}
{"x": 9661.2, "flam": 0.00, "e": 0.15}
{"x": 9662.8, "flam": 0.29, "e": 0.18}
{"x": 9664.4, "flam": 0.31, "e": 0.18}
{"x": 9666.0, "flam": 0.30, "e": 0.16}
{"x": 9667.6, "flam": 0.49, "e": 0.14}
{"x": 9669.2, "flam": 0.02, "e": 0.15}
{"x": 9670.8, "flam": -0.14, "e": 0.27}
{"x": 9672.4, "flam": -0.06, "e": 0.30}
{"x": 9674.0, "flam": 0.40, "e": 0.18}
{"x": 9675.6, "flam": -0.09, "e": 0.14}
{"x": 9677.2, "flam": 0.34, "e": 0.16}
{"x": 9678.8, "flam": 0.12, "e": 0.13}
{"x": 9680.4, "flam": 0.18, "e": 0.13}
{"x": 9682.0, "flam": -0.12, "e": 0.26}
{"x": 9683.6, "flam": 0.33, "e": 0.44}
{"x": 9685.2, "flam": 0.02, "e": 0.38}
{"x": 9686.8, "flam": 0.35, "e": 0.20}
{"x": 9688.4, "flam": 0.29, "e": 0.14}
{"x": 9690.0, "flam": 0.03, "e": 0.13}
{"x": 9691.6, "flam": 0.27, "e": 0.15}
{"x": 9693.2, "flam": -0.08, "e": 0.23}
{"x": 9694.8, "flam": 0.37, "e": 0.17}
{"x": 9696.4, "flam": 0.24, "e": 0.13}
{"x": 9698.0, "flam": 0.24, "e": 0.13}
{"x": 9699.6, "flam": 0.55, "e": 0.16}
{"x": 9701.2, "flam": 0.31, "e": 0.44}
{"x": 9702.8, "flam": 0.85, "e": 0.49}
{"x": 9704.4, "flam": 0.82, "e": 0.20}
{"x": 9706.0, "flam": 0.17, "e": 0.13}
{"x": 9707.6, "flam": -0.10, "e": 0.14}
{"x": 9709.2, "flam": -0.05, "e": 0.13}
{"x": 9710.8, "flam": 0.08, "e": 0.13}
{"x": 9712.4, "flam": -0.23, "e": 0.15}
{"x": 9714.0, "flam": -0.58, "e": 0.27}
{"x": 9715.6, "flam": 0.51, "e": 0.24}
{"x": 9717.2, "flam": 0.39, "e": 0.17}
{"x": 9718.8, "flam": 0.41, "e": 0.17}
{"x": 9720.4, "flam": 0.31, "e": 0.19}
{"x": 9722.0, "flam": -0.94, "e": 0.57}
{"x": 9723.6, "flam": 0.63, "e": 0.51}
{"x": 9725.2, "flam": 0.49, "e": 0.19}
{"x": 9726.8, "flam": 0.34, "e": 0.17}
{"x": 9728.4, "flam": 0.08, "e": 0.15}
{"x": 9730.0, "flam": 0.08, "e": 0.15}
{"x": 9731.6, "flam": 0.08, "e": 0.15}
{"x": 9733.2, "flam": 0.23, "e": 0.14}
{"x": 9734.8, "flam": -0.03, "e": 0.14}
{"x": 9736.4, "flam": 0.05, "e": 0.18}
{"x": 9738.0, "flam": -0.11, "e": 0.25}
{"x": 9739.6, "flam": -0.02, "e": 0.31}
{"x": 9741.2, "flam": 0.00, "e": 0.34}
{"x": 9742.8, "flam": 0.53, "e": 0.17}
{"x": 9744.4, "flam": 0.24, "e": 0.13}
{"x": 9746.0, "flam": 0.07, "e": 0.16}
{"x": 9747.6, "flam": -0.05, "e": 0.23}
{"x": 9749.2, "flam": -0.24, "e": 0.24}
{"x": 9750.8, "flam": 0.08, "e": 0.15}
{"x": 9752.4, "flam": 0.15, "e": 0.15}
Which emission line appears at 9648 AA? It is [O III] 5007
